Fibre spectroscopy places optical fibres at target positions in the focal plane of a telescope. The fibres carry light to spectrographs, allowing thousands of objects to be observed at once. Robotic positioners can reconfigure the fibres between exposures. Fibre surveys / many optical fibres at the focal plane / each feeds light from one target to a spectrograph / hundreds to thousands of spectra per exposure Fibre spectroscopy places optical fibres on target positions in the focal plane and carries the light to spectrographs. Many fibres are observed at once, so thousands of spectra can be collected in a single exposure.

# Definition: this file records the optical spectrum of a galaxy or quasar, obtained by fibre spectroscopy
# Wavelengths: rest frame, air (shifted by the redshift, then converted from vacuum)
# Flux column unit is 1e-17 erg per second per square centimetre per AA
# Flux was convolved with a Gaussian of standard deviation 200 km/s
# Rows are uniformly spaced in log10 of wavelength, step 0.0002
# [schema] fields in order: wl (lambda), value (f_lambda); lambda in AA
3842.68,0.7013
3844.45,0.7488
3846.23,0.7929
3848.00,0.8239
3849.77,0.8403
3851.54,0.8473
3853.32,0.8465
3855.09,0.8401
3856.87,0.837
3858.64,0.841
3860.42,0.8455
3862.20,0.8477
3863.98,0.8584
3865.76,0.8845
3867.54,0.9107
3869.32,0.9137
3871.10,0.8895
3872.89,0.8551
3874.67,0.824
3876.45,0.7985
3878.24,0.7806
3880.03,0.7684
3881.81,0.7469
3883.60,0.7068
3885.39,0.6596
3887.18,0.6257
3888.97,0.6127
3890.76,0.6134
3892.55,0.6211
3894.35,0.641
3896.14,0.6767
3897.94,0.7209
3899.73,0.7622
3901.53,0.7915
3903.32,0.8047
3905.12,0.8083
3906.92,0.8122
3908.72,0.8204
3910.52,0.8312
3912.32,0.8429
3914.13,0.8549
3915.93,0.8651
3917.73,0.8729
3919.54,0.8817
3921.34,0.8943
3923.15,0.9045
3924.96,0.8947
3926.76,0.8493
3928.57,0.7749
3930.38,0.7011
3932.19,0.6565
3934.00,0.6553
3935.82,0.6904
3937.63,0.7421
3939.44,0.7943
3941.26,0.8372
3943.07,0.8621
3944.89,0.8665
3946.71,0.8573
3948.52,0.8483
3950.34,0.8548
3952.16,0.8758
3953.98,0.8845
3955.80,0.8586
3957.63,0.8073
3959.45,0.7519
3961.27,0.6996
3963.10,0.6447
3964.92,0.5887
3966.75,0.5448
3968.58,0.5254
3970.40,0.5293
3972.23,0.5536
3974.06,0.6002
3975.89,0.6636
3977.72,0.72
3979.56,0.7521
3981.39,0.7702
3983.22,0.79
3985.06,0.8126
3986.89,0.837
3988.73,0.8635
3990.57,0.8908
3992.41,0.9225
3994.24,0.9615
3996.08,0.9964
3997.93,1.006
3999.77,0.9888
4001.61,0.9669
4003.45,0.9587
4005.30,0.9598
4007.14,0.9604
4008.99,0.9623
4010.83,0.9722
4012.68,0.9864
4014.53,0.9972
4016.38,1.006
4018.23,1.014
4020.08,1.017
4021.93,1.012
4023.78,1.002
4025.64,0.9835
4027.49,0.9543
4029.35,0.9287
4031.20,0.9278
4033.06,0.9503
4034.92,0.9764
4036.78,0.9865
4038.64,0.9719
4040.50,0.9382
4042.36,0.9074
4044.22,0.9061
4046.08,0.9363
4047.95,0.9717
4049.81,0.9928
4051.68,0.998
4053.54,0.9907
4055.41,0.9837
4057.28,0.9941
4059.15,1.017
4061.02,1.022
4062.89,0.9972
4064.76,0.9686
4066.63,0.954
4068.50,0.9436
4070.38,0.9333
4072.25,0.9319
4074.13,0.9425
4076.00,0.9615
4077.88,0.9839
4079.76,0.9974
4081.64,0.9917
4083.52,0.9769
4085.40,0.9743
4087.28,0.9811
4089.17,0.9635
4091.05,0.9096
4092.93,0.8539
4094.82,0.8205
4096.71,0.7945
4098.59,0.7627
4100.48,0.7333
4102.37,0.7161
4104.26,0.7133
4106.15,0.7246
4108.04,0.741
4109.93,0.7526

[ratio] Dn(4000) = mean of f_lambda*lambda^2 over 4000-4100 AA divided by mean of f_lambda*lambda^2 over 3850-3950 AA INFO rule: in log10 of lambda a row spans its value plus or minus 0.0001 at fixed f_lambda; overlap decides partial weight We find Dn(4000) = 1.3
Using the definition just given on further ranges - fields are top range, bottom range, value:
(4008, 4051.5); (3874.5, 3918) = 1.38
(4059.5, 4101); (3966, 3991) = 1.39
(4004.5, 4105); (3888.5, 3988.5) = 1.32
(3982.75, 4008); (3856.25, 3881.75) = 1.17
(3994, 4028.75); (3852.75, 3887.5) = 1.30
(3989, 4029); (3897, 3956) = 1.24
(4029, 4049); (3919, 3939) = 1.28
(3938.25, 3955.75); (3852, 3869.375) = 1.04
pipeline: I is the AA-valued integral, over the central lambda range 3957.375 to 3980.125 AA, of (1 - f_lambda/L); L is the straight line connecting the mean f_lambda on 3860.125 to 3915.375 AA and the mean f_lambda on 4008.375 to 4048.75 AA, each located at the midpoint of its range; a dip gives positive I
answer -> 6.4 AA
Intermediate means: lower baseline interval 0.778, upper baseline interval 0.968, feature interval 0.638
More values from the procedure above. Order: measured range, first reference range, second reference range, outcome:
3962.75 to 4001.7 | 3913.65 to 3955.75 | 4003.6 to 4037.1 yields 6.2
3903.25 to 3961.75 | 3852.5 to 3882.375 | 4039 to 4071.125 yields 4.5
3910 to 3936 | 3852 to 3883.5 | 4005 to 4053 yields 2.0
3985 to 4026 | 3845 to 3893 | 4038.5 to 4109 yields -4.0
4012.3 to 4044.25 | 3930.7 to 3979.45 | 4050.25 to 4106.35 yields -4.9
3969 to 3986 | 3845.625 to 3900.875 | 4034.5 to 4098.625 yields 3.7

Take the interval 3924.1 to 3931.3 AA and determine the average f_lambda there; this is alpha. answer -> 0.805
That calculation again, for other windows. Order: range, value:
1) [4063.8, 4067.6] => 0.963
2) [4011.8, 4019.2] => 1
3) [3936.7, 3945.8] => 0.82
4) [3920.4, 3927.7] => 0.886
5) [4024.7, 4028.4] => 0.968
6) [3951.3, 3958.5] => 0.856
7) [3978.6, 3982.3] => 0.76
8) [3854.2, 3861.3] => 0.841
